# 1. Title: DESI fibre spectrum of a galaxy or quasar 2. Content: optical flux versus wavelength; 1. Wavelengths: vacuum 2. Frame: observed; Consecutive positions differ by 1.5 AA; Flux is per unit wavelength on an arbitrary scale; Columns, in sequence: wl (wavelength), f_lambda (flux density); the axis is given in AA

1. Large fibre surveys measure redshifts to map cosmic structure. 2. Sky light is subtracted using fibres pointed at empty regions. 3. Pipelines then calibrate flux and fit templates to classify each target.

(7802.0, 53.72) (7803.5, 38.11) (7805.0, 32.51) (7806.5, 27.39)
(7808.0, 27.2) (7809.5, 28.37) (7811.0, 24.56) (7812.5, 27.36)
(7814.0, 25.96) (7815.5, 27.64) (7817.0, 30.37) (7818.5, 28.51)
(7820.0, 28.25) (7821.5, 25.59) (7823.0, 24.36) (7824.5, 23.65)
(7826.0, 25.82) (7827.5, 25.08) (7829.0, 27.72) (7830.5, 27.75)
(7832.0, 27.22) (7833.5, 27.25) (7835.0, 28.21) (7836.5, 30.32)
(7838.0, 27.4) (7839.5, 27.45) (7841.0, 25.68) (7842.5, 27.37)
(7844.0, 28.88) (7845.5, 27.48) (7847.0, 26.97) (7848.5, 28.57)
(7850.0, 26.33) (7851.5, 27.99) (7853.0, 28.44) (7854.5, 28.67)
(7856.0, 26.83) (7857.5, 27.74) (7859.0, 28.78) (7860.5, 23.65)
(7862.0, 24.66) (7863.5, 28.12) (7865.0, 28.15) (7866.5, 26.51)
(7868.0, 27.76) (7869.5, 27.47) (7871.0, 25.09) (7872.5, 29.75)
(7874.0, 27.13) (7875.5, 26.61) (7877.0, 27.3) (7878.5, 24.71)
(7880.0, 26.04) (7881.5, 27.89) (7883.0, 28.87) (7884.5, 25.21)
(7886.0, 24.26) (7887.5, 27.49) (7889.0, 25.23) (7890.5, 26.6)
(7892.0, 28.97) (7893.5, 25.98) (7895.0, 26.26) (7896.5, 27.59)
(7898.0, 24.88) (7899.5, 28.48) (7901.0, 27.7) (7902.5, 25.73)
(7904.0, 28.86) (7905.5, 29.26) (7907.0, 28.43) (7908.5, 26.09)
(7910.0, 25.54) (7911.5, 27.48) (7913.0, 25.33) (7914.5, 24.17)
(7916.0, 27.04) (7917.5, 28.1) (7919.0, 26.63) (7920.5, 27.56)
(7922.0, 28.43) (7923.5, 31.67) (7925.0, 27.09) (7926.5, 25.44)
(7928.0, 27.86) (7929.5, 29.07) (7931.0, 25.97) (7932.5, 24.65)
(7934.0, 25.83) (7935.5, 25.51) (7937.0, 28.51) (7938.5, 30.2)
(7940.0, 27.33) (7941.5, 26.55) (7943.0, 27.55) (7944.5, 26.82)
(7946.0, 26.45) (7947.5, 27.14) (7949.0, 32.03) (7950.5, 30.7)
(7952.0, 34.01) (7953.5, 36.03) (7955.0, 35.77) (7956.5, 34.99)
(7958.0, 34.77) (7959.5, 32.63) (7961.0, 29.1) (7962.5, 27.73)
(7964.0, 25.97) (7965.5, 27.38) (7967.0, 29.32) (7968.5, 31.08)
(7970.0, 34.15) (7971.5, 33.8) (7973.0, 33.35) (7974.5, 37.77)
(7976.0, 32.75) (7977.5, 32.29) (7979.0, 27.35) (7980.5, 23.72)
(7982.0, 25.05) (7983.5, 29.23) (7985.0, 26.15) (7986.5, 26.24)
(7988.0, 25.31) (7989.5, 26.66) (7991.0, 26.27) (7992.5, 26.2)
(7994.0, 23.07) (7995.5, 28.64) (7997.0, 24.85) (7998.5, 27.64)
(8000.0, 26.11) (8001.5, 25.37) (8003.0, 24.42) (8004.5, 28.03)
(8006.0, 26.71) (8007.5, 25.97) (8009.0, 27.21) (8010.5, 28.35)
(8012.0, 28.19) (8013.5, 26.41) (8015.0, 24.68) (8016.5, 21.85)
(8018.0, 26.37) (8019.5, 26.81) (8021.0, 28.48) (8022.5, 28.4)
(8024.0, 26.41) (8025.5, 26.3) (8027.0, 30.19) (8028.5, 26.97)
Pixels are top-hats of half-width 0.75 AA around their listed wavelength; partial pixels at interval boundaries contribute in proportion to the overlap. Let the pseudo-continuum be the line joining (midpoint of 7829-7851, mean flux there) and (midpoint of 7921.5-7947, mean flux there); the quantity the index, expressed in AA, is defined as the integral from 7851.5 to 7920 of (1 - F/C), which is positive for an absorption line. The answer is 1.4 AA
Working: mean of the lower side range 27.6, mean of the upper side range 27.3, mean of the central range 26.9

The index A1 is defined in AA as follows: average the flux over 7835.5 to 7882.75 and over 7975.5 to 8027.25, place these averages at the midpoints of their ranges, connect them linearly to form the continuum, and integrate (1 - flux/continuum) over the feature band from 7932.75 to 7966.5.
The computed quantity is -3.3 AA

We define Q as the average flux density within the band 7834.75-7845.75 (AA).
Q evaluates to 27.8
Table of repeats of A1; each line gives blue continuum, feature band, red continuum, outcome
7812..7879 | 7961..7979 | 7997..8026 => -3.04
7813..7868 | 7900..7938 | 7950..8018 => 1.20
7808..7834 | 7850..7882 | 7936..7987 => 0.89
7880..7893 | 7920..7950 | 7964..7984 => 1.21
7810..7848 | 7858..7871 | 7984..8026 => 0.07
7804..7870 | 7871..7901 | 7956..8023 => 0.89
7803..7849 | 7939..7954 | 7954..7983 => 0.57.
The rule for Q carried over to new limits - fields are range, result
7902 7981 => 29.1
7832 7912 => 27.2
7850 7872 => 27.1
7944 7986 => 30.6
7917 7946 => 27.4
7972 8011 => 27.5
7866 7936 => 26.9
